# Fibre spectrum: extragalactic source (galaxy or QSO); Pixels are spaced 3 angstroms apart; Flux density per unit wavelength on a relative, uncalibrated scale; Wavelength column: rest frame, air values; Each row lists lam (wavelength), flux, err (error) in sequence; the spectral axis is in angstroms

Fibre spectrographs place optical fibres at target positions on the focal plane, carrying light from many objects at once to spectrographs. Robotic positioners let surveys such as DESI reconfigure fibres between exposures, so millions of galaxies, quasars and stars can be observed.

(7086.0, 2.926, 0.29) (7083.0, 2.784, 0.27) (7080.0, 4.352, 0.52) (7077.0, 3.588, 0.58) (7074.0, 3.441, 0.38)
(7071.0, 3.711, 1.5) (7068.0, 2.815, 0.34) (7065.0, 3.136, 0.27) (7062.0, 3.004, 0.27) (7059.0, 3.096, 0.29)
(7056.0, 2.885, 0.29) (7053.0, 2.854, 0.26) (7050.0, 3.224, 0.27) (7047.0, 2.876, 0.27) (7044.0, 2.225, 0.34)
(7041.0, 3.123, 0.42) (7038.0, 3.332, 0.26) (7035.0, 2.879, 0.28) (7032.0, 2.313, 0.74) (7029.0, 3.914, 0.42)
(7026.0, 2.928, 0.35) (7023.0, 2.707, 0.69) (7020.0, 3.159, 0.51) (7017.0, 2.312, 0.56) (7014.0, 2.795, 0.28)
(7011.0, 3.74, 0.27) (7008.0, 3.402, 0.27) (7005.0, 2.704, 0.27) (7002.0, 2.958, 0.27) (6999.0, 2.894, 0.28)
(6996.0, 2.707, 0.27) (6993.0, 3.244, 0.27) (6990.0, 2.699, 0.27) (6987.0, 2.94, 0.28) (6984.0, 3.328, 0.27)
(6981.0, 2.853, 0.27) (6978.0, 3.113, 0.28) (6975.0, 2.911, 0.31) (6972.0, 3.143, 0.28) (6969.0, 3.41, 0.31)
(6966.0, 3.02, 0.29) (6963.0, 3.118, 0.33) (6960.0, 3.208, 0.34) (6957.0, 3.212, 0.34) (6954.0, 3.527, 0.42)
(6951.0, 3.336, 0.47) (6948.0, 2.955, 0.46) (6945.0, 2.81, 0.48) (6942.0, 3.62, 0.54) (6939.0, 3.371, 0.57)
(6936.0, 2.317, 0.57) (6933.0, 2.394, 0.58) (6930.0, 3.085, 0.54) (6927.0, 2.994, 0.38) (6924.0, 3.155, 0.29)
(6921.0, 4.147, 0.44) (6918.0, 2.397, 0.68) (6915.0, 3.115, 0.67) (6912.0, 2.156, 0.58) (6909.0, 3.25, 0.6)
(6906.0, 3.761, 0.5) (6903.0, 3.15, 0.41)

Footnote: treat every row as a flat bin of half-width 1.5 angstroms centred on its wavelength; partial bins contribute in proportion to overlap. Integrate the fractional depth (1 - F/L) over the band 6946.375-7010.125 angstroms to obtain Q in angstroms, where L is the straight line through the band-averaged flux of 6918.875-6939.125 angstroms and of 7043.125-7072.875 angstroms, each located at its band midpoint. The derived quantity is -1.5 angstroms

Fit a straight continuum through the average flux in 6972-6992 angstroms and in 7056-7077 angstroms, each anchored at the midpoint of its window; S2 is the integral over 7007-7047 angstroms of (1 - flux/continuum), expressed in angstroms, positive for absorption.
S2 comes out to 1.6 angstroms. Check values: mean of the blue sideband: 2.99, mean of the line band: 2.98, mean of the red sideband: 3.21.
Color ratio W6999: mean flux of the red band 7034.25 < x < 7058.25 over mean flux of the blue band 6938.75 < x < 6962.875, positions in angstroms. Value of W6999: 0.90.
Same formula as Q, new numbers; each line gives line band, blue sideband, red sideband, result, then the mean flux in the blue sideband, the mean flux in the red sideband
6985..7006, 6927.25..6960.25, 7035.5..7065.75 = 0.9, 3.07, 2.97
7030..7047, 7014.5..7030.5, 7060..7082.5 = 1.7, 2.99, 3.4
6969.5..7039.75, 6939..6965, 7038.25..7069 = 1.7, 3.23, 2.94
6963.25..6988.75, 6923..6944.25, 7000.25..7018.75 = -0.9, 2.98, 2.99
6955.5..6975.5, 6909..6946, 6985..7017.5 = -1.2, 2.98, 2.97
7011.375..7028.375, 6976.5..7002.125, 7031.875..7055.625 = 0.1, 2.97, 2.89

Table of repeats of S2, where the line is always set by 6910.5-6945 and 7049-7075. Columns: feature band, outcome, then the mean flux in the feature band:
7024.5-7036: 0.3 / 3.01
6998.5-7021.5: 0.5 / 3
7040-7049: 1.0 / 2.75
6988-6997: 0.4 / 2.9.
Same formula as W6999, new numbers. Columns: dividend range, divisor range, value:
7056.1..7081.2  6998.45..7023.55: 1.13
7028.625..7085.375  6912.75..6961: 1.01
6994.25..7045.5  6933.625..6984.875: 0.95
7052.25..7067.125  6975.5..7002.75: 1.01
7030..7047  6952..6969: 0.87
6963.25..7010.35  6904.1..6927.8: 0.97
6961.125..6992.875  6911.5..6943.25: 1.02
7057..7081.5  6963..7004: 1.12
